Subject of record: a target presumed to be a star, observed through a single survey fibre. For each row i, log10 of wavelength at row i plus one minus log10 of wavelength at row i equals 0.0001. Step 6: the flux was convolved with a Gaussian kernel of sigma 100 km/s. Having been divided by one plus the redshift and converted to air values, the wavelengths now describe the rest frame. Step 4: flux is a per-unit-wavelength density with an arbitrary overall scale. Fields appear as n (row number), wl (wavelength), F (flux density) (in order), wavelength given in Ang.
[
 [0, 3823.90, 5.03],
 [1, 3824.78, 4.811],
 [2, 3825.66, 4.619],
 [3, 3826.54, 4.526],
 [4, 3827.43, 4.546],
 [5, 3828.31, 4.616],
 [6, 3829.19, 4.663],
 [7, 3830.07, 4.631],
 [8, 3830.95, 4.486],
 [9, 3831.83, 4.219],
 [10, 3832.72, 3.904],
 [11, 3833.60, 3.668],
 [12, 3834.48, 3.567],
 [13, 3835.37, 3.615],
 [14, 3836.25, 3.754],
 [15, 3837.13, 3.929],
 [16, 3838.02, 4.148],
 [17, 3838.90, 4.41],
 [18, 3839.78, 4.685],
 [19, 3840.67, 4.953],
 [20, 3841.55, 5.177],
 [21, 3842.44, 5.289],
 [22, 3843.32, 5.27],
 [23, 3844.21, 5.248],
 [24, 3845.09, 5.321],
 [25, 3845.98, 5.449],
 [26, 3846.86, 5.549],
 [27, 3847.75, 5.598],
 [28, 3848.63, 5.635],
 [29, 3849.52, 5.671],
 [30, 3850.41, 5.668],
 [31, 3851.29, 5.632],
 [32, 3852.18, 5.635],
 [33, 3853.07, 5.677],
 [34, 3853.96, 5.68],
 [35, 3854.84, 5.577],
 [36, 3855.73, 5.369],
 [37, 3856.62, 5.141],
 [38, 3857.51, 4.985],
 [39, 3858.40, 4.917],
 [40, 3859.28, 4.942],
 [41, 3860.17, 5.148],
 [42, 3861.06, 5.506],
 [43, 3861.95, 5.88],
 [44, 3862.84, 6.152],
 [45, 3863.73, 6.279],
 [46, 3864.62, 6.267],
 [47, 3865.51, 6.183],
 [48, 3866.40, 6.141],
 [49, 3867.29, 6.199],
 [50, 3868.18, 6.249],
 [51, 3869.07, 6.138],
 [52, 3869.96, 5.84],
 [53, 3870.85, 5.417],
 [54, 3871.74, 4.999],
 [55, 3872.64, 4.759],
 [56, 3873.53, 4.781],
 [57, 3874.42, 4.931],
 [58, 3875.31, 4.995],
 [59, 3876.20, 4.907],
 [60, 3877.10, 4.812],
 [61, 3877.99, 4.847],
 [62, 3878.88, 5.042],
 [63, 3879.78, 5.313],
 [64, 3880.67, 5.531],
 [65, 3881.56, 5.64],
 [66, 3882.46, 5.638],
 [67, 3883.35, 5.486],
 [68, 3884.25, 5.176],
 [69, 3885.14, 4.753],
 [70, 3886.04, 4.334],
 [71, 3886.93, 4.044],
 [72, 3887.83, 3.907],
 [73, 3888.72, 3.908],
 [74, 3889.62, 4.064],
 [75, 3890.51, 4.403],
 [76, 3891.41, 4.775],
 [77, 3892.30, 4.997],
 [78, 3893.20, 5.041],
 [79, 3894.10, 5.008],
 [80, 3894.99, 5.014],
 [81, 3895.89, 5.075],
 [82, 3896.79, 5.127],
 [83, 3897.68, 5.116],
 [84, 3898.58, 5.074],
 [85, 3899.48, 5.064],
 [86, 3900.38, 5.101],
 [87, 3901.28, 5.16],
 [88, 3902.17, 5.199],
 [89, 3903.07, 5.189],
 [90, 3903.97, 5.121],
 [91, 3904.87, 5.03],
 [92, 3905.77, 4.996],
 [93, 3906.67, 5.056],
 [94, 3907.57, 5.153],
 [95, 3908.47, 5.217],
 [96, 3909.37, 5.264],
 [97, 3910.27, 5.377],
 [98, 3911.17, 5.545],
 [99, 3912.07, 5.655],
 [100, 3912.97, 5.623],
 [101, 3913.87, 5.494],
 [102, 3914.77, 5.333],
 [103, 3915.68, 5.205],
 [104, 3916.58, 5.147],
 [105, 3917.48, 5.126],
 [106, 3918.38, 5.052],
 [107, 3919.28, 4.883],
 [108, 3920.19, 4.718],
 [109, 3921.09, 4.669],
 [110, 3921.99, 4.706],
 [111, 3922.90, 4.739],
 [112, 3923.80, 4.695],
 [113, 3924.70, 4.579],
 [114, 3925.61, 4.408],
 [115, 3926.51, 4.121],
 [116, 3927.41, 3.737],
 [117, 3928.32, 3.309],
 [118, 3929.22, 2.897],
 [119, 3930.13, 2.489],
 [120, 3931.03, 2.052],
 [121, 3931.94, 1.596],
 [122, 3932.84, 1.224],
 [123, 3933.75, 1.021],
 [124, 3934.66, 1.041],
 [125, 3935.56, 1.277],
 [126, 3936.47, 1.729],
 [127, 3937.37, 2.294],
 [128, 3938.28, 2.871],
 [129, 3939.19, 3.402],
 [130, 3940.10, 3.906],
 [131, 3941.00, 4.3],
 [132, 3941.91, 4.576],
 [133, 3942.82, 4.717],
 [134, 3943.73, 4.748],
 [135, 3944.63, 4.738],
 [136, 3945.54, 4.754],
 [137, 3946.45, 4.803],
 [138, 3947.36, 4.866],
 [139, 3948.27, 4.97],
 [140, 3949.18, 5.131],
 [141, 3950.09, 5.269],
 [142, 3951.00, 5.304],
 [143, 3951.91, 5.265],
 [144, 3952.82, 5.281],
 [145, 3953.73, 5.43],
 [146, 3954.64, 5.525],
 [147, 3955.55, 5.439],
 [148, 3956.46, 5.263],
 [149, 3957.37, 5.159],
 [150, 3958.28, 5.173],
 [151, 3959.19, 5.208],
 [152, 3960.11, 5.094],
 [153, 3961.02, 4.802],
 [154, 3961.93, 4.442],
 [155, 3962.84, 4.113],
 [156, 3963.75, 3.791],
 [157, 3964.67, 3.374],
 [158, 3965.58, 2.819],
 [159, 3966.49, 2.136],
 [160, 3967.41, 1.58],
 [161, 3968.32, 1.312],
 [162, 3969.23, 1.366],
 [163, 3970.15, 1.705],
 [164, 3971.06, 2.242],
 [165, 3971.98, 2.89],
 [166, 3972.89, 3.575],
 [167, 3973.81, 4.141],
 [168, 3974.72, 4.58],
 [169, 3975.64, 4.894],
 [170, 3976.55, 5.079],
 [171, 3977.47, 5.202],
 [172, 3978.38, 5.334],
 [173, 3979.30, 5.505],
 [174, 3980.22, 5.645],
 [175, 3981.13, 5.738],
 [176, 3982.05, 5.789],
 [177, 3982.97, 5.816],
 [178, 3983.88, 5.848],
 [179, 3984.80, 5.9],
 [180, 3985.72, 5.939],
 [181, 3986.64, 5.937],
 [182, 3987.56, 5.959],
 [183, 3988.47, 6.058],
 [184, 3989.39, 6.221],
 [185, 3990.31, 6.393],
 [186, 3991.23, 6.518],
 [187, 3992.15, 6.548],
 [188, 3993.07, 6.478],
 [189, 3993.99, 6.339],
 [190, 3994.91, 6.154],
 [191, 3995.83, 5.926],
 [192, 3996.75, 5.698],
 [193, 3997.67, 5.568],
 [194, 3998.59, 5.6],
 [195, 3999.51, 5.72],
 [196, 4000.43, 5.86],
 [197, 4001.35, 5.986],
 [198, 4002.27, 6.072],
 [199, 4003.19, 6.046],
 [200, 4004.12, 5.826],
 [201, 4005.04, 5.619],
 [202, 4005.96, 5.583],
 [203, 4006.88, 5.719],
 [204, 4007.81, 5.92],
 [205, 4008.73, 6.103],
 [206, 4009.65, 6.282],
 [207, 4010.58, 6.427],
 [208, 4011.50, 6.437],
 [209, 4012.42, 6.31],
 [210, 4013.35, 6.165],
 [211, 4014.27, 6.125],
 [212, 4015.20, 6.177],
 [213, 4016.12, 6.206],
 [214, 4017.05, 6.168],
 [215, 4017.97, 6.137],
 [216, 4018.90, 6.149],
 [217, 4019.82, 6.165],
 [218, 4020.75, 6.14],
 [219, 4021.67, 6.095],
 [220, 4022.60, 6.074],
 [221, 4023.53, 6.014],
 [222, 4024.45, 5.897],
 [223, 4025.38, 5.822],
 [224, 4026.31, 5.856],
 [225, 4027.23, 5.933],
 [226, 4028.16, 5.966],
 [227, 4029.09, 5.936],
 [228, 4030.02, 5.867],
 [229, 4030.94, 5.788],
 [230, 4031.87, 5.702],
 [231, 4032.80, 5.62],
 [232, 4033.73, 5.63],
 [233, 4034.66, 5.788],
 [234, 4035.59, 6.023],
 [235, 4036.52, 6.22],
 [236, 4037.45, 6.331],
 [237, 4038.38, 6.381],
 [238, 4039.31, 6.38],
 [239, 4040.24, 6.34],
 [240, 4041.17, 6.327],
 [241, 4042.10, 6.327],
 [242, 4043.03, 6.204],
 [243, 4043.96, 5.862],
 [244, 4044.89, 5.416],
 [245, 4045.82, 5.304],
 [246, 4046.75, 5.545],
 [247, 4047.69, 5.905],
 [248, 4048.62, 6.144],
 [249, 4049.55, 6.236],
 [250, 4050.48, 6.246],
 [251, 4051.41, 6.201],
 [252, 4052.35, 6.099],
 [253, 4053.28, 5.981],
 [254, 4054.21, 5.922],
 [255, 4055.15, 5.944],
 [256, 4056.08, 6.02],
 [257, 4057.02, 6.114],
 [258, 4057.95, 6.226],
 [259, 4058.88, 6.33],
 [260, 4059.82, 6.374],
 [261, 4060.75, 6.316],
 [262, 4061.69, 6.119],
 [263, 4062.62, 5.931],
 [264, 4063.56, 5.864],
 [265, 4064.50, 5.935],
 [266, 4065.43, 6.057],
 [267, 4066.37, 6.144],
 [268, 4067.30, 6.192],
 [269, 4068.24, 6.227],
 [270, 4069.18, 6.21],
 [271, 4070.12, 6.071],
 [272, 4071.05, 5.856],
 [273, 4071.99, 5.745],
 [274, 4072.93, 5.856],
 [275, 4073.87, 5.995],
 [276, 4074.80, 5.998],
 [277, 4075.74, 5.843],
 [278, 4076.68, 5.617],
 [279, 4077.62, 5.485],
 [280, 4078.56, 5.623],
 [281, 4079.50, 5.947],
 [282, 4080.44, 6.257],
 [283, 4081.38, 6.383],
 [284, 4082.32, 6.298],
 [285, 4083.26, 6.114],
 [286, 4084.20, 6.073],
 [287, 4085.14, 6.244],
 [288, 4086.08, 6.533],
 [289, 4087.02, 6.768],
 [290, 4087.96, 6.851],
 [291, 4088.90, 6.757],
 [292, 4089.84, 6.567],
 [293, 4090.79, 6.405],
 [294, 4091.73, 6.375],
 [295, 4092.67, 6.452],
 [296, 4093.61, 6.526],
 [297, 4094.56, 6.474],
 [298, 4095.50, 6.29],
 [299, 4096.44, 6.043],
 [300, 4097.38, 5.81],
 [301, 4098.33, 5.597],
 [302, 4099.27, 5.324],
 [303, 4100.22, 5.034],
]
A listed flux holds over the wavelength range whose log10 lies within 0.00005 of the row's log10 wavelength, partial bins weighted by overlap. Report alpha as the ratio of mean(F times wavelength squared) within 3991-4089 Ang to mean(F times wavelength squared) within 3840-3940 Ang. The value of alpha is 1.4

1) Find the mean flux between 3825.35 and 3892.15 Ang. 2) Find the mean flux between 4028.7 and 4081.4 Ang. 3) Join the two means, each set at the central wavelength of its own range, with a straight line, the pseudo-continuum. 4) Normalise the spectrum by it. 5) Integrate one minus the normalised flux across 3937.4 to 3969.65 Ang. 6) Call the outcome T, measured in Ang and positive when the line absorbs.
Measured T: 7.1 Ang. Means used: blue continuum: 5.05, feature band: 4.29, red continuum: 6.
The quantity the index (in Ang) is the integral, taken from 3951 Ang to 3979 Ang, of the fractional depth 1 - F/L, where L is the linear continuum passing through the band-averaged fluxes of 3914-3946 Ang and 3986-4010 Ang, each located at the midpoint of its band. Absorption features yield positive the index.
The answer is 4.3 Ang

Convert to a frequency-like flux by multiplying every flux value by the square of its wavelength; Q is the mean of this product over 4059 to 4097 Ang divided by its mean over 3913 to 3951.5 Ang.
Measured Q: 1.7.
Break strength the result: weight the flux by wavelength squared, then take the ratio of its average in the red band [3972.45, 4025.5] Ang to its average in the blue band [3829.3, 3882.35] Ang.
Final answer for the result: 1.2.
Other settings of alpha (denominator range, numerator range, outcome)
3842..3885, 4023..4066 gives 1.21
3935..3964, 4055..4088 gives 1.44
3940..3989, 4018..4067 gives 1.36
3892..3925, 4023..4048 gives 1.24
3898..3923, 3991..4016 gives 1.23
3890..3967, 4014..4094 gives 1.46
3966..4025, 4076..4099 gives 1.20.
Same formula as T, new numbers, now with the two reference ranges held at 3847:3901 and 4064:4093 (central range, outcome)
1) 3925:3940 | 8.1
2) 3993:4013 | -0.5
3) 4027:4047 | 0.1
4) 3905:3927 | 1.7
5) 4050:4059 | -0.1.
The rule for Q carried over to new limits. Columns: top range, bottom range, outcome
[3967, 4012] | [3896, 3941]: 1.30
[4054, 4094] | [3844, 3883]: 1.25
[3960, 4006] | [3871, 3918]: 1.03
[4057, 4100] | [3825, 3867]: 1.36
